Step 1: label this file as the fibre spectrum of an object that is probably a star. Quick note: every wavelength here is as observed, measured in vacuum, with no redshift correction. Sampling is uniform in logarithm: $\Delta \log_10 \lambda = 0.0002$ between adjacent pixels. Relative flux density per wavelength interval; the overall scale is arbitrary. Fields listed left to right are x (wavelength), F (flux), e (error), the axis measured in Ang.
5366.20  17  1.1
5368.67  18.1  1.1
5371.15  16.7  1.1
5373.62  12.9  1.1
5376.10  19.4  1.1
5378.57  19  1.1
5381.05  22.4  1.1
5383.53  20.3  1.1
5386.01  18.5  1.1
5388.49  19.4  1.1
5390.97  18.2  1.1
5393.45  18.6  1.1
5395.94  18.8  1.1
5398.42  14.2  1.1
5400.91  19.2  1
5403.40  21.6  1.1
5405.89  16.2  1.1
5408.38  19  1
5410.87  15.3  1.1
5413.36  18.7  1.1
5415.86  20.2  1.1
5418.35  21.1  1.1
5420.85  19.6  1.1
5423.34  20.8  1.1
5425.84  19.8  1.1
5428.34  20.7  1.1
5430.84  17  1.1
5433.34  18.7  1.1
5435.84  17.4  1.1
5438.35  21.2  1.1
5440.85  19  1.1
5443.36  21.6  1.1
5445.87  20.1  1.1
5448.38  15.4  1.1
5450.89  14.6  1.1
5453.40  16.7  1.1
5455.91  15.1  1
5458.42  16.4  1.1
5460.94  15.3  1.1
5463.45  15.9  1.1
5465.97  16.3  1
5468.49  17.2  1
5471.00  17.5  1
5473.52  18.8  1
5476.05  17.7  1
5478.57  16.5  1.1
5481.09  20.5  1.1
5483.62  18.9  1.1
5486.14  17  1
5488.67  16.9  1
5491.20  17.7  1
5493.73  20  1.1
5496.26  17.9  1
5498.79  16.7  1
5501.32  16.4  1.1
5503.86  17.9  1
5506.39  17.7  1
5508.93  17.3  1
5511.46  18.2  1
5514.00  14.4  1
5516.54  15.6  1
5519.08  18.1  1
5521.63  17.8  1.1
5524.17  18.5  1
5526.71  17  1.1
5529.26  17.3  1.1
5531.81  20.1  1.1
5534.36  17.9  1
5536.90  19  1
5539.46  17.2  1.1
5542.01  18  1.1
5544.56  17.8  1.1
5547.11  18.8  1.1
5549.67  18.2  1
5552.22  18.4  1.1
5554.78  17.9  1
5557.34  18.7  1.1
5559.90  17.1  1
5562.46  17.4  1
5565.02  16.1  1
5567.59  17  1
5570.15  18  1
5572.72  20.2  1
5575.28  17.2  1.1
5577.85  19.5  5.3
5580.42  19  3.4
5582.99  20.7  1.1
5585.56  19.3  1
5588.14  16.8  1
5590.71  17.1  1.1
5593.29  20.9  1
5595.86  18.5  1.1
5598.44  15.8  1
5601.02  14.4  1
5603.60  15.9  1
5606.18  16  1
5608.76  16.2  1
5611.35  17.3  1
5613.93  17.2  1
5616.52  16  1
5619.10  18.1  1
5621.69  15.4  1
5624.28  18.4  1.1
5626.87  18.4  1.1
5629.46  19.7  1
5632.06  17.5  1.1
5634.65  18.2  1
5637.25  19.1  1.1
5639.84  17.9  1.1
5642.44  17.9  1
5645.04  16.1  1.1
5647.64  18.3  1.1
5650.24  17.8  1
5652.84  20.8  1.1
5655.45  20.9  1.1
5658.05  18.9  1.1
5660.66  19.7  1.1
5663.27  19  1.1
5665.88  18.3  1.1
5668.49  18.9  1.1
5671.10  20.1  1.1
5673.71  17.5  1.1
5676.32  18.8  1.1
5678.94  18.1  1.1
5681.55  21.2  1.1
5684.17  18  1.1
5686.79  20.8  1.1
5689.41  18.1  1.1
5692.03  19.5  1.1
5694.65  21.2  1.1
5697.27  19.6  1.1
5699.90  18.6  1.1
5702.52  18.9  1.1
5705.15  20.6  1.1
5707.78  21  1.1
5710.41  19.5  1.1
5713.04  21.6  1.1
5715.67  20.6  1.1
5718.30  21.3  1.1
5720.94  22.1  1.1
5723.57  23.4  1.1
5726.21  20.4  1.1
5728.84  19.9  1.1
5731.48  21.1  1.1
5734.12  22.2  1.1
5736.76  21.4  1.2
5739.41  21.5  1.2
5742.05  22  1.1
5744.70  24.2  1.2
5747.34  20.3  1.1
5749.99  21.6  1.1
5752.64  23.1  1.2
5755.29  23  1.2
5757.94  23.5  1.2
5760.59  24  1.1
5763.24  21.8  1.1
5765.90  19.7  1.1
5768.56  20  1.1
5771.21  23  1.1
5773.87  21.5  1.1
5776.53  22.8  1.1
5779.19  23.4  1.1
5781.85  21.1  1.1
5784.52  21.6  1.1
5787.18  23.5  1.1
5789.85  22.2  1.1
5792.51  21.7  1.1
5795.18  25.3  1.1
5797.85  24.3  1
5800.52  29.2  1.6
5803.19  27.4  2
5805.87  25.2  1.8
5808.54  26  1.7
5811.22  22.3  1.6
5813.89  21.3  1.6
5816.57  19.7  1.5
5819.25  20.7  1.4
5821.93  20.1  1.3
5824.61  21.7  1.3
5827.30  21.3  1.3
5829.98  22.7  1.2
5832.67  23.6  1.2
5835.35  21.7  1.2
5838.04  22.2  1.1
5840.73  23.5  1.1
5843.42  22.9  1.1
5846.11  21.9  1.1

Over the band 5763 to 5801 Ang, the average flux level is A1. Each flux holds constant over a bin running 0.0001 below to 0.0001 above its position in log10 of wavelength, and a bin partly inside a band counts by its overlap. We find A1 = 22.6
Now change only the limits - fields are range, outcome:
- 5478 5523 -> 17.5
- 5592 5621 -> 16.9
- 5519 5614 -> 17.9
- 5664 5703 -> 19.2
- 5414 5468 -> 18.2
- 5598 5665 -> 17.8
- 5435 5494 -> 17.6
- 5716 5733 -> 21.3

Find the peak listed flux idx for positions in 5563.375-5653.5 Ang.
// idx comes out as 20.9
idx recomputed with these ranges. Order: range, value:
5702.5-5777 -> 24.2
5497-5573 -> 20.2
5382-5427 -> 21.6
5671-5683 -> 21.2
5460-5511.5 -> 20.5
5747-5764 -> 24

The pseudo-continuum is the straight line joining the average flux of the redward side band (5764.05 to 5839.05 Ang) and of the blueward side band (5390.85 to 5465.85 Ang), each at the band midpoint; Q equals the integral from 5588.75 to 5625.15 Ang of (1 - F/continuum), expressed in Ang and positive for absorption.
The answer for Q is 6.1 Ang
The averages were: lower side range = 18.2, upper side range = 22.7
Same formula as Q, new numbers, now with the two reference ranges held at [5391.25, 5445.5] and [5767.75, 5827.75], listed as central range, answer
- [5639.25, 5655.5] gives 2.3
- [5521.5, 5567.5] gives 5.3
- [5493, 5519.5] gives 3.6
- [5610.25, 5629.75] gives 3.3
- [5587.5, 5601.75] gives 2.3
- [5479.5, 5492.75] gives 1.0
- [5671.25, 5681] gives 1.4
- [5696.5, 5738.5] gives 2.4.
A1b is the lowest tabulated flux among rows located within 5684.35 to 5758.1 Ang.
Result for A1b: 18.1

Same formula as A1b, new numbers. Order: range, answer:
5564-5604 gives 14.4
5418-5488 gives 14.6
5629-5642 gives 17.5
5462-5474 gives 15.9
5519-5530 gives 17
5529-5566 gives 16.1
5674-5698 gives 18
